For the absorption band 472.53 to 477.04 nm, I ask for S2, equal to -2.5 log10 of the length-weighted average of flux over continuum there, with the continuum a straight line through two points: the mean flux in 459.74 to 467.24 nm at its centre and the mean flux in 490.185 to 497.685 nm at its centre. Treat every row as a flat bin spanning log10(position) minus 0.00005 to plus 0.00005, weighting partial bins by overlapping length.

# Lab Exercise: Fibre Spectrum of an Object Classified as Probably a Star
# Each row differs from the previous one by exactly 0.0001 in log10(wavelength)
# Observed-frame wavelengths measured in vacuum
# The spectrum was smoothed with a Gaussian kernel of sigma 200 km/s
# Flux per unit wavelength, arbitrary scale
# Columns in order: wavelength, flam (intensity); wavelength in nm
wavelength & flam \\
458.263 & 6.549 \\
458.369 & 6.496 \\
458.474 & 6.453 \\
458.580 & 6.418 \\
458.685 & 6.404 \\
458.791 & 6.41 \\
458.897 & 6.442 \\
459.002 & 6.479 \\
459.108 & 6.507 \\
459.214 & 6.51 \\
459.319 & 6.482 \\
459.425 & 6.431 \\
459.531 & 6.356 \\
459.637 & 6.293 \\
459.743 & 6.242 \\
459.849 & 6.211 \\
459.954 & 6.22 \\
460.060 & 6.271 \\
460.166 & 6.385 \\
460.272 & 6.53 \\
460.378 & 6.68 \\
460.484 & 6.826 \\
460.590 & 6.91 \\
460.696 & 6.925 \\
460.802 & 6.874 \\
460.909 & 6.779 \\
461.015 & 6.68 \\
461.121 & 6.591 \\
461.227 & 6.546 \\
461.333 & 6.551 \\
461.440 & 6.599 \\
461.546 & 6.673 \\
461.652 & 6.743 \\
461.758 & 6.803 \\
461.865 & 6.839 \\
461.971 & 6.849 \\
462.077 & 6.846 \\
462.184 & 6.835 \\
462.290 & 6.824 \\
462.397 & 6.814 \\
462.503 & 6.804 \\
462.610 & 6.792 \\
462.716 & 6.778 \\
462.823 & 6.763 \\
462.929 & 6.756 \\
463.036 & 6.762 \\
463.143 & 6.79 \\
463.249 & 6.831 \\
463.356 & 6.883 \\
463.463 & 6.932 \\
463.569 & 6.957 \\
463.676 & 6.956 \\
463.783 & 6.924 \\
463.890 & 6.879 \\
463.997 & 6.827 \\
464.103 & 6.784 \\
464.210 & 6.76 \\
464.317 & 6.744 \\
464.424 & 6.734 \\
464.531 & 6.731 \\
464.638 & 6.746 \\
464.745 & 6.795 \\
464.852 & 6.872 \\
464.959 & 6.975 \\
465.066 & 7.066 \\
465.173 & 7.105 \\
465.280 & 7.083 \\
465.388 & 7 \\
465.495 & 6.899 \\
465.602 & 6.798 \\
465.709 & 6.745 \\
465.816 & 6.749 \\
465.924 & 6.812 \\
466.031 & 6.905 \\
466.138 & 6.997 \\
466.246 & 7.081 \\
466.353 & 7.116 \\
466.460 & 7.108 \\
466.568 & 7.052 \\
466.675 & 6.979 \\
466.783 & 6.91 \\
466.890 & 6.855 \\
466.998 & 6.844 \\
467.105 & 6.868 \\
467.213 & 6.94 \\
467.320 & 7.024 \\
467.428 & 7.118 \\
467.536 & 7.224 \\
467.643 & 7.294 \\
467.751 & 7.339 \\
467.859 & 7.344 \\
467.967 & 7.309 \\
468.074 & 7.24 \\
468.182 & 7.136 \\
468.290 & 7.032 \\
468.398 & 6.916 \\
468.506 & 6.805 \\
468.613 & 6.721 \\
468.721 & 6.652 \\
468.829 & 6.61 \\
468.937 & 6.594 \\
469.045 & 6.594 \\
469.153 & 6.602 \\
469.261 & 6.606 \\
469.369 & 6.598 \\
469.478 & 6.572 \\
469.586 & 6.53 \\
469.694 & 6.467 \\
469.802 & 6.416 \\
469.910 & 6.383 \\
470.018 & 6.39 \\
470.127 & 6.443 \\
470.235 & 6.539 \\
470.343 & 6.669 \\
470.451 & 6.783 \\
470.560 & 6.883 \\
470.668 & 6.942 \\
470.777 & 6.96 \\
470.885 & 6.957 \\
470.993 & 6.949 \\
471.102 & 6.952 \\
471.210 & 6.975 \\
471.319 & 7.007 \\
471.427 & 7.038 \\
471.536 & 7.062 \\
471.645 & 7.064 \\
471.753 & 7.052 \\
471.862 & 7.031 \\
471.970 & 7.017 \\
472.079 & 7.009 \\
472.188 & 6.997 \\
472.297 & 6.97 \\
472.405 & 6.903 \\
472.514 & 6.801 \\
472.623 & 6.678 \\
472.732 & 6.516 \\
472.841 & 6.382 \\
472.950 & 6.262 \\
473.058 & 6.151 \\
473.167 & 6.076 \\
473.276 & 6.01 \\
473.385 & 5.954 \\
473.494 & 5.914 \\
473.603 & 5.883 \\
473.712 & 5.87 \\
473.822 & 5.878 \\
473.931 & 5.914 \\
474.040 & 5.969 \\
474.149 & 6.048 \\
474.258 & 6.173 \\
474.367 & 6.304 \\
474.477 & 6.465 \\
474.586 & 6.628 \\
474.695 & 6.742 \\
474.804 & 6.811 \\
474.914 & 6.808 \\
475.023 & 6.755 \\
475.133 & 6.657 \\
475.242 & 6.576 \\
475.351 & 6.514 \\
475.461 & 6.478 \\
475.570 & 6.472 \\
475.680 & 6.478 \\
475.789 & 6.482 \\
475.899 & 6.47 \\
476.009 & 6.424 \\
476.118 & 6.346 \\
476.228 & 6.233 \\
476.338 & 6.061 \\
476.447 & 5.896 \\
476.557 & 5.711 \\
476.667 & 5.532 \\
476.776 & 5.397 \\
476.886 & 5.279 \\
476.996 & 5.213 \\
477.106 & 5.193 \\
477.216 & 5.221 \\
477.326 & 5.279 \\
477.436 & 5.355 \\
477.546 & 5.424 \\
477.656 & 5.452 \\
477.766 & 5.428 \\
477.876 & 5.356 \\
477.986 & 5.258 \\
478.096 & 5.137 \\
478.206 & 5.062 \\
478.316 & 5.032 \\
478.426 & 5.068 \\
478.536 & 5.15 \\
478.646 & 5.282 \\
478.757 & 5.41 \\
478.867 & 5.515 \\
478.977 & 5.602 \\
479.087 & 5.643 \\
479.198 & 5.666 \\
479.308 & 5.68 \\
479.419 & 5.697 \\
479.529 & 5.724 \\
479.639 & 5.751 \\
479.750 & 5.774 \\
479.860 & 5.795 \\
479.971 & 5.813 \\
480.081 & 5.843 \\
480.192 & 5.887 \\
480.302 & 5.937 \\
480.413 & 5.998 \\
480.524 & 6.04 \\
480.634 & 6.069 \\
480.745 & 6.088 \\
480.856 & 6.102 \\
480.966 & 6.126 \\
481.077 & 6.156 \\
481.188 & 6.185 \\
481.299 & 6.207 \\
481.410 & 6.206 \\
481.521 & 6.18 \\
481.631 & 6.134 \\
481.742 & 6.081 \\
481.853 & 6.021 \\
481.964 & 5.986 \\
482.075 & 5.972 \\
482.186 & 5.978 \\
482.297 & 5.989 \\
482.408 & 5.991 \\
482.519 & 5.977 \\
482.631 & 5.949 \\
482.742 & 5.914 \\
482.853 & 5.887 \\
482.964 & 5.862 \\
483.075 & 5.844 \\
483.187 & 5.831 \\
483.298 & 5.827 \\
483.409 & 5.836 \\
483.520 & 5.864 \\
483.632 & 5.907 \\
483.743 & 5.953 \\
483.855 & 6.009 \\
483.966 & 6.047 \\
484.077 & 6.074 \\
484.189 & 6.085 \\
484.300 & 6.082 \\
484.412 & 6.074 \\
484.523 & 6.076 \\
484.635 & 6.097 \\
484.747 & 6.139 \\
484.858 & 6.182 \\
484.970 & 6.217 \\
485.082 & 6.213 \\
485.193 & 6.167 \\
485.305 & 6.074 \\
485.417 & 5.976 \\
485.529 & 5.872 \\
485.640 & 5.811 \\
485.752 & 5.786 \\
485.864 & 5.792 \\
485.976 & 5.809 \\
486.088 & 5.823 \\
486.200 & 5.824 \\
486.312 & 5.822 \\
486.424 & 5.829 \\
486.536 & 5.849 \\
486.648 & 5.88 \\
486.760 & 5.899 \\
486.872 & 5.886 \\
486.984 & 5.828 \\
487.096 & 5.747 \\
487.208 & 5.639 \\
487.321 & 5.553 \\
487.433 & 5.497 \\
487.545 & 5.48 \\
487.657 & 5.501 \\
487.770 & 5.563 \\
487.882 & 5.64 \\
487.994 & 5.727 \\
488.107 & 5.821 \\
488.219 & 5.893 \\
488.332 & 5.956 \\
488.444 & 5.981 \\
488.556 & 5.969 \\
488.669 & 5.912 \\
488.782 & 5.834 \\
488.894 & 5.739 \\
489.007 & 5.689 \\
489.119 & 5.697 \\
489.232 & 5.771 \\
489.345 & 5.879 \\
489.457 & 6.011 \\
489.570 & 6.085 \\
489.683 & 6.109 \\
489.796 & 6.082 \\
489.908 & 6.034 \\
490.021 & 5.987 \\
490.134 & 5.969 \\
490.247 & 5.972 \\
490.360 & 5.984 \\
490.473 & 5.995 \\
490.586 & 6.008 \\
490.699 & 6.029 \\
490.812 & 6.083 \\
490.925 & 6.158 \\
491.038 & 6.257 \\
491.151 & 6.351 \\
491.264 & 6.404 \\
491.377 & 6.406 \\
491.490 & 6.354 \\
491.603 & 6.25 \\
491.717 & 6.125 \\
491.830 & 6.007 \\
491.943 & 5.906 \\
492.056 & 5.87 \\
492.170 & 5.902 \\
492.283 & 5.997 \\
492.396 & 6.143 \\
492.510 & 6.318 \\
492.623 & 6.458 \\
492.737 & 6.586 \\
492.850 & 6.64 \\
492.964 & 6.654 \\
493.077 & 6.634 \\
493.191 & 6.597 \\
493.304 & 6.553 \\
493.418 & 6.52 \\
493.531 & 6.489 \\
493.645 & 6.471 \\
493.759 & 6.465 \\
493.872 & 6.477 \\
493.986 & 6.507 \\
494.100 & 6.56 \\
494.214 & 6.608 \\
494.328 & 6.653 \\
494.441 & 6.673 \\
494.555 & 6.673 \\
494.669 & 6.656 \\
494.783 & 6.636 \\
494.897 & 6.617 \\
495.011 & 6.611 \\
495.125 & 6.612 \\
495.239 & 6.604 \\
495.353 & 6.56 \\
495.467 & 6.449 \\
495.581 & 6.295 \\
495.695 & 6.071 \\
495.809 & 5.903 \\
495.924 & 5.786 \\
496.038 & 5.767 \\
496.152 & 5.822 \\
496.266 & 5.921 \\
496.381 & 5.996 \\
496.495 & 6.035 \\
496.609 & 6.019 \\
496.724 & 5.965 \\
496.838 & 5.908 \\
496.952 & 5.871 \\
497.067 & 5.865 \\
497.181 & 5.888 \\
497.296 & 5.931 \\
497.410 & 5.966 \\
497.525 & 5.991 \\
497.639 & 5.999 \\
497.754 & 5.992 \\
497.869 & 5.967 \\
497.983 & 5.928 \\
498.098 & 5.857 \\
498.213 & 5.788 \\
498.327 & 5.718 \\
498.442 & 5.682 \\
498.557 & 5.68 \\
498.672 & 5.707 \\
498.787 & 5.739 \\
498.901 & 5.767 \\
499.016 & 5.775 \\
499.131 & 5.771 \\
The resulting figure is 0.065 mag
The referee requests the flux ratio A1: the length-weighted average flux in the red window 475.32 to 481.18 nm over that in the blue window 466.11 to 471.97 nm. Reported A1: 0.83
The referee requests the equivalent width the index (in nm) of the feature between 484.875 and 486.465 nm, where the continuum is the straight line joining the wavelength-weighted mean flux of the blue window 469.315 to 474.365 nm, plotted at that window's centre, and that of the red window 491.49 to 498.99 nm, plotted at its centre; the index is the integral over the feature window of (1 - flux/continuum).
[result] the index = 0.10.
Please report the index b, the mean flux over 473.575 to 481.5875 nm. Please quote 5.89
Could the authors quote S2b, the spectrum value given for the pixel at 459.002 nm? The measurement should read 6.479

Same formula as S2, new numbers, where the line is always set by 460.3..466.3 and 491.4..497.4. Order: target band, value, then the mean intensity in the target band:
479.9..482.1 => 0.08 mag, 6.05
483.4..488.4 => 0.10 mag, 5.88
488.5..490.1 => 0.08 mag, 5.91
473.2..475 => 0.07 mag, 6.22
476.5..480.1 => 0.20 mag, 5.44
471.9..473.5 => 0.02 mag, 6.53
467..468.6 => -0.06 mag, 7.1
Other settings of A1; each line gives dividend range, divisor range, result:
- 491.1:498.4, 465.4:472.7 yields 0.91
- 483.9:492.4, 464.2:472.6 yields 0.86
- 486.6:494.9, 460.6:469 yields 0.89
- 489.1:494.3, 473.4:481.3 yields 1.06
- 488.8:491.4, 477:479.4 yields 1.13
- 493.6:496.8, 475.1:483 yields 1.09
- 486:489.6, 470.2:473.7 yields 0.86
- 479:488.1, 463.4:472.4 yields 0.86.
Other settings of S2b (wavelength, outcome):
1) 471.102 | 6.952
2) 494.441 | 6.673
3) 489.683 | 6.109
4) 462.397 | 6.814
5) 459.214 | 6.51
